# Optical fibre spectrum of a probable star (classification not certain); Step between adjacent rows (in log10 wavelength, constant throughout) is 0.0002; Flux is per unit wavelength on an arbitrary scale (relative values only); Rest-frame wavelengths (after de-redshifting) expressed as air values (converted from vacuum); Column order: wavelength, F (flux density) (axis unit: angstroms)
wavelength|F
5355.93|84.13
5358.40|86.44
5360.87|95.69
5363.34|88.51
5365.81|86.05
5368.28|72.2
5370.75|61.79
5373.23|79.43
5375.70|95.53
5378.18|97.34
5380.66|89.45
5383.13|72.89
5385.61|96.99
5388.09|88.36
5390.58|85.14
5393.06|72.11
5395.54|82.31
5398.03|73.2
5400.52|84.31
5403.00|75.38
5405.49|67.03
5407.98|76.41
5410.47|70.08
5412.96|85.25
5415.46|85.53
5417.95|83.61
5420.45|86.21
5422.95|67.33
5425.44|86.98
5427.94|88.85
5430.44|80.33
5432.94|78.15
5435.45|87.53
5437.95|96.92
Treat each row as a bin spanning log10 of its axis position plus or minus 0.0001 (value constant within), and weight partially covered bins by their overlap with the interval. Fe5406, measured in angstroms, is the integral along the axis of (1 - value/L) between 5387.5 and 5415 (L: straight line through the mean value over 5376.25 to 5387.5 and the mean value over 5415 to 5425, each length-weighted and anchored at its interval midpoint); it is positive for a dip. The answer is 2.3 angstroms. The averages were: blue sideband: 89.5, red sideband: 80.8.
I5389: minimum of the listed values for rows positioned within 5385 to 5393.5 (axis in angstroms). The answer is 72.11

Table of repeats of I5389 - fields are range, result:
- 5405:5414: 67.03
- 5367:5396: 61.79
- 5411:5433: 67.33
